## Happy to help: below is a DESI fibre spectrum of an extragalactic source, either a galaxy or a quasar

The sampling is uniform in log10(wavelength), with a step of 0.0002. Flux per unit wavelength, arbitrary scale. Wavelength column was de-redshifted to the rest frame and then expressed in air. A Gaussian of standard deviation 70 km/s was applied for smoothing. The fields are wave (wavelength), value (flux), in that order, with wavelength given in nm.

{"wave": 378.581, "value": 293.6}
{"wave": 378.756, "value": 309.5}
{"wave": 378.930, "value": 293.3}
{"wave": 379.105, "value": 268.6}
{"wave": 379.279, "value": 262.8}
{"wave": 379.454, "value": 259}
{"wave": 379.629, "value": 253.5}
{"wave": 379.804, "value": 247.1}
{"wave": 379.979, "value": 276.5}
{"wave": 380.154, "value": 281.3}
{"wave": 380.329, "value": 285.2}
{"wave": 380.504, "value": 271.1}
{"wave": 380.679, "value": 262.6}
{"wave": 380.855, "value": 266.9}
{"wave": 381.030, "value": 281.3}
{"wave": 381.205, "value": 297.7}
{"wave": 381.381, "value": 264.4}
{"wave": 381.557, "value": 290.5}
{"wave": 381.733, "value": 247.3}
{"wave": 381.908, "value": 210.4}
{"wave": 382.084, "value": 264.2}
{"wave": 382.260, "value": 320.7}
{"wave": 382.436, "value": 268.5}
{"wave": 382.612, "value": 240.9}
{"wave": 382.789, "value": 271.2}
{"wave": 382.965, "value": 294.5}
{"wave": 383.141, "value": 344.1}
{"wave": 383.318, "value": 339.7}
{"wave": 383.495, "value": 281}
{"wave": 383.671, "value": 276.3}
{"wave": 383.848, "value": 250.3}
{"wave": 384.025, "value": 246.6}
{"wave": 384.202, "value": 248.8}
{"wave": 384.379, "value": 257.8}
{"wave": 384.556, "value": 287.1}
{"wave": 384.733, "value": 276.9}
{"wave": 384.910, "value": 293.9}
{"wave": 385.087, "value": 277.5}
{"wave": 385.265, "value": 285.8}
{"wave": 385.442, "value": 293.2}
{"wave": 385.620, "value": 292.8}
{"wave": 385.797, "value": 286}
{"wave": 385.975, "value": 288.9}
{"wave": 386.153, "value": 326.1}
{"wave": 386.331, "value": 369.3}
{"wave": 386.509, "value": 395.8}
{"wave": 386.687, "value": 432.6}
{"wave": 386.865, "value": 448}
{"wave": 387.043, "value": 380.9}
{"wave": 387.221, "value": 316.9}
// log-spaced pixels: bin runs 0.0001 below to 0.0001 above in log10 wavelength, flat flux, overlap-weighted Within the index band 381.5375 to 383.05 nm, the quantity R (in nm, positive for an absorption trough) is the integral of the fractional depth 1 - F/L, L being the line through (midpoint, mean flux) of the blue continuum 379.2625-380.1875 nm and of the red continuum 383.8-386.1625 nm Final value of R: 0.02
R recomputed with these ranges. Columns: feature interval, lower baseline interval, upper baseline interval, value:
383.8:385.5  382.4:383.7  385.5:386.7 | 0.228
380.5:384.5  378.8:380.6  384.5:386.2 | 0.091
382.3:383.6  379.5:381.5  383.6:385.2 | -0.109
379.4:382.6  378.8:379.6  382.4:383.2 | 0.097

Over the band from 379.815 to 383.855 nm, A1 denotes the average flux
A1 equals 278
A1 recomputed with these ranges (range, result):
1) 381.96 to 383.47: 290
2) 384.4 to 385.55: 284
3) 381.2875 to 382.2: 258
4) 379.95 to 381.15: 276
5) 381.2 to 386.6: 287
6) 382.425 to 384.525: 277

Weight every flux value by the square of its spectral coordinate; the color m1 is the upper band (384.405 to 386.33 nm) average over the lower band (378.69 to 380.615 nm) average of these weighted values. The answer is 1.1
